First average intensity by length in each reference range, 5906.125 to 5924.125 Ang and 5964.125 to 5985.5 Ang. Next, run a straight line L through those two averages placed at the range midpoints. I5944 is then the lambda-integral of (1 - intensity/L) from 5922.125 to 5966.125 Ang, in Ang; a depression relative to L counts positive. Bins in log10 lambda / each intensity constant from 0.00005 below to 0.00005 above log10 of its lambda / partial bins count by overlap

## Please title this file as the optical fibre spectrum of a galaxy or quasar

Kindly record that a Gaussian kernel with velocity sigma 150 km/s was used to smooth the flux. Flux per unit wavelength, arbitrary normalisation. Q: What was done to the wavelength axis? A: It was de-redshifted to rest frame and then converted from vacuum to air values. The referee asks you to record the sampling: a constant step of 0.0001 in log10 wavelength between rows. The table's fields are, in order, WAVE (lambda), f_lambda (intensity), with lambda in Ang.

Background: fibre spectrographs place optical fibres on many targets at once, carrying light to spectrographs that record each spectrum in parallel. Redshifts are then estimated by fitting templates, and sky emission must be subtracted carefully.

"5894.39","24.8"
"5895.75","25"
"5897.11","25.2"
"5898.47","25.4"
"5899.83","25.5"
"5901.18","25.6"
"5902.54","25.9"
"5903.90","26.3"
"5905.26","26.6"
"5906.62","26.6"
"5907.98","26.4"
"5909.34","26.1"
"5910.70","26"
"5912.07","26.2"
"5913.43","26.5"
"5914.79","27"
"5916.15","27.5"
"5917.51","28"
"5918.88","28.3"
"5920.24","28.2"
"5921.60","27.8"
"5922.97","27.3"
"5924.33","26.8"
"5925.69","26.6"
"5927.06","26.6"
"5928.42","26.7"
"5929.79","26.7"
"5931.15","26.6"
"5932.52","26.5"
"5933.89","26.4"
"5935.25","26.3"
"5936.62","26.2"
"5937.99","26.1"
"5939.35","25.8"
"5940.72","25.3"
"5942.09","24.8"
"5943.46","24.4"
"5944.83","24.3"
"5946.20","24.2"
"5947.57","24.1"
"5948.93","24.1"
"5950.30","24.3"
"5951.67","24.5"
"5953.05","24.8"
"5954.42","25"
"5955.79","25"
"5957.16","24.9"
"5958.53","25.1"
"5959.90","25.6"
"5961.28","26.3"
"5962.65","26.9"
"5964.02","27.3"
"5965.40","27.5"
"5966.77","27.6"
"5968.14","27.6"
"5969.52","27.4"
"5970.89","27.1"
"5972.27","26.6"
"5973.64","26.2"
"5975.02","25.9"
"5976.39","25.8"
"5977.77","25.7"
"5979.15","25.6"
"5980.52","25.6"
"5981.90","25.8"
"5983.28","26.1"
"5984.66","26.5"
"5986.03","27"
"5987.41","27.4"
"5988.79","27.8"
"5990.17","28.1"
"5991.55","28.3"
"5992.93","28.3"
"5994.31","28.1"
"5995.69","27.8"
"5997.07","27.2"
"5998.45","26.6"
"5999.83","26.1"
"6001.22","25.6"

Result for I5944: 1.7 Ang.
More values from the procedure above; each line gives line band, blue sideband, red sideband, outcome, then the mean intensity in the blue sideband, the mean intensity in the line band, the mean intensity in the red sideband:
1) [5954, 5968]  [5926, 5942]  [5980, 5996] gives 0.28 Ang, 26.2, 26.2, 27.2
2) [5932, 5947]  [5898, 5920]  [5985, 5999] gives 0.83 Ang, 26.5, 25.5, 27.7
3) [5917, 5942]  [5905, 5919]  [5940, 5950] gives -1.16 Ang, 26.8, 26.7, 24.5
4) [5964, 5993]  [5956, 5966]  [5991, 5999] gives 0.14 Ang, 26.2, 26.8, 27.7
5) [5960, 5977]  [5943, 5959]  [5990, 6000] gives -0.69 Ang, 24.6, 26.8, 27.6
